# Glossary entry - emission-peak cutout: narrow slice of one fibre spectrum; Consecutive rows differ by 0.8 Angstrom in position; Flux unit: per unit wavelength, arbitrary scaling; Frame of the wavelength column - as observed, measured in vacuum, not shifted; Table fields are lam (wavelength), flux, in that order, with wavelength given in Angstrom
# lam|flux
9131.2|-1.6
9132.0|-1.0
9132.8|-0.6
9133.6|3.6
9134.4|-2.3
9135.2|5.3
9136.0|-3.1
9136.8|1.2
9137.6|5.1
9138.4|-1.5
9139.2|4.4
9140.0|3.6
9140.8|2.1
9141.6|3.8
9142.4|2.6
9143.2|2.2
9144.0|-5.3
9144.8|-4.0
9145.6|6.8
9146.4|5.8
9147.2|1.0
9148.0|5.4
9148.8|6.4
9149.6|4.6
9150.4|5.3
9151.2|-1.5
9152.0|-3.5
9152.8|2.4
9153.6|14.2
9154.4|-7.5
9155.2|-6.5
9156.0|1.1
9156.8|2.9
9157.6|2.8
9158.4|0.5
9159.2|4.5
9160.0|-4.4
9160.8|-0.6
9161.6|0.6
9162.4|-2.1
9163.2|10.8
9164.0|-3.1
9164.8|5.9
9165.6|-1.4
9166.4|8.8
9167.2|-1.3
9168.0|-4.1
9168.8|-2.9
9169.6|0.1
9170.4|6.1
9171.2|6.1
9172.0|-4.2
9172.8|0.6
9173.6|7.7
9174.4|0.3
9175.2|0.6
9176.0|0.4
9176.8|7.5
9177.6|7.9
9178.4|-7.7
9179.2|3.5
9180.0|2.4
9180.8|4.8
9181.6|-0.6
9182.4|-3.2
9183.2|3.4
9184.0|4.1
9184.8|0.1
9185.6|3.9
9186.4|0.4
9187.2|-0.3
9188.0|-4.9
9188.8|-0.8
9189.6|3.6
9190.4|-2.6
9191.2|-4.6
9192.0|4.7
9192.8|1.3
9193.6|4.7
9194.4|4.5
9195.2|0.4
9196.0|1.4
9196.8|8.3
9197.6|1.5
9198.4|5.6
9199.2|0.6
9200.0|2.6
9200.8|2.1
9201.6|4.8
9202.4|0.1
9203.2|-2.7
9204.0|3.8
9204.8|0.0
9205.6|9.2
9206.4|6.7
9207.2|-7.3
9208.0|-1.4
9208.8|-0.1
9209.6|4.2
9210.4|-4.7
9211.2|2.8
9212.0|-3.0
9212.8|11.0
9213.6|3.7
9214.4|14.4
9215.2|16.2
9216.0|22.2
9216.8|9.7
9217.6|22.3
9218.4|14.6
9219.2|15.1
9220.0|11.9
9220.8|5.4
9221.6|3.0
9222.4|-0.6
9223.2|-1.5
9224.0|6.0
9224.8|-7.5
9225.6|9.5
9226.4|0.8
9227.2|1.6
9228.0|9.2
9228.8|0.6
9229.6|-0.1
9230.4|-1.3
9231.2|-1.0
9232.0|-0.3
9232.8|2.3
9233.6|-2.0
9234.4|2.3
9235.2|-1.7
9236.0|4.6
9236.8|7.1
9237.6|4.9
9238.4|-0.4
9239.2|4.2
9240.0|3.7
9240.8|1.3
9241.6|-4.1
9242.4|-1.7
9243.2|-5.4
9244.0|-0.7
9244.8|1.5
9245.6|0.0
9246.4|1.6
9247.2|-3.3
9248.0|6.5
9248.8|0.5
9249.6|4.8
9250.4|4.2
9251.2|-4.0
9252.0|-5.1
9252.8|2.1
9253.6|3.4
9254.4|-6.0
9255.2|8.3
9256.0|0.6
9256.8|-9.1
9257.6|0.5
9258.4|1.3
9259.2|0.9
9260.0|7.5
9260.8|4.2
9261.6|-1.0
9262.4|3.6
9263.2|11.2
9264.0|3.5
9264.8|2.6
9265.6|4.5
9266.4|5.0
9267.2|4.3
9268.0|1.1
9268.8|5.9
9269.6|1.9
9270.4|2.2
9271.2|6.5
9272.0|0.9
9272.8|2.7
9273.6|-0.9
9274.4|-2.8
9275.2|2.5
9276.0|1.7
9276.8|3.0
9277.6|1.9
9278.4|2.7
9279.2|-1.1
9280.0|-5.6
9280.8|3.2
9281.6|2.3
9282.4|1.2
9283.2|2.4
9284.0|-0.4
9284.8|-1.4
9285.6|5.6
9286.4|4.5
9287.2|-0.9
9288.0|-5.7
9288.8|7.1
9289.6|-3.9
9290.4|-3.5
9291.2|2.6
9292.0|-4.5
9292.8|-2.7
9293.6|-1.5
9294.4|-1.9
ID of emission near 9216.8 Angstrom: H-gamma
